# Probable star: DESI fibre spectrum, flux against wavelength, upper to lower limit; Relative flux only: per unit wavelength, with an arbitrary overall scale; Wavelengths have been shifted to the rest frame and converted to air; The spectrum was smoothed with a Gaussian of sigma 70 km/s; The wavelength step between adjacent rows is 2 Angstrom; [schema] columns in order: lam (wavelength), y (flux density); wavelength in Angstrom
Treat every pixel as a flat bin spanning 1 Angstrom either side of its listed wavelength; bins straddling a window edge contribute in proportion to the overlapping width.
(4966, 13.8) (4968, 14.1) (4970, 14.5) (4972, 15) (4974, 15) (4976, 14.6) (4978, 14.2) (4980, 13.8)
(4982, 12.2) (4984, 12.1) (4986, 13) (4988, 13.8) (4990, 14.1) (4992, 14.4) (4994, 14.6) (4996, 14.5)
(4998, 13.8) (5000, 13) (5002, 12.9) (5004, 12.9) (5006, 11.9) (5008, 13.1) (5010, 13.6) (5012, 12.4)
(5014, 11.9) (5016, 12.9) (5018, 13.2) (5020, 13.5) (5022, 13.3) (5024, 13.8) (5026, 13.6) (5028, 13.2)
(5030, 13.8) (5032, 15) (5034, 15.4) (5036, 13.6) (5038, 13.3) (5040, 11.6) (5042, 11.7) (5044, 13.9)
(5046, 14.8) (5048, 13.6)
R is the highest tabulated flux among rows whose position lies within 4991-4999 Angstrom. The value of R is 14.6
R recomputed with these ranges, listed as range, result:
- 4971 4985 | 15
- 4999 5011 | 13.6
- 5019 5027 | 13.8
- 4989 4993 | 14.4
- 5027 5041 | 15.4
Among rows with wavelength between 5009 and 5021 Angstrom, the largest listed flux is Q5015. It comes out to 13.6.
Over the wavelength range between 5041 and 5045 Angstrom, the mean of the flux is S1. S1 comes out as 12.8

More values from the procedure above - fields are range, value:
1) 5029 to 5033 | 14.4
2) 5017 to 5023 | 13.3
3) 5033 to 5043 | 13.1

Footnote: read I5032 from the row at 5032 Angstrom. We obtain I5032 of 15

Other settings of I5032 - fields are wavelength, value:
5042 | 11.7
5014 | 11.9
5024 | 13.8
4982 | 12.2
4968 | 14.1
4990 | 14.1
